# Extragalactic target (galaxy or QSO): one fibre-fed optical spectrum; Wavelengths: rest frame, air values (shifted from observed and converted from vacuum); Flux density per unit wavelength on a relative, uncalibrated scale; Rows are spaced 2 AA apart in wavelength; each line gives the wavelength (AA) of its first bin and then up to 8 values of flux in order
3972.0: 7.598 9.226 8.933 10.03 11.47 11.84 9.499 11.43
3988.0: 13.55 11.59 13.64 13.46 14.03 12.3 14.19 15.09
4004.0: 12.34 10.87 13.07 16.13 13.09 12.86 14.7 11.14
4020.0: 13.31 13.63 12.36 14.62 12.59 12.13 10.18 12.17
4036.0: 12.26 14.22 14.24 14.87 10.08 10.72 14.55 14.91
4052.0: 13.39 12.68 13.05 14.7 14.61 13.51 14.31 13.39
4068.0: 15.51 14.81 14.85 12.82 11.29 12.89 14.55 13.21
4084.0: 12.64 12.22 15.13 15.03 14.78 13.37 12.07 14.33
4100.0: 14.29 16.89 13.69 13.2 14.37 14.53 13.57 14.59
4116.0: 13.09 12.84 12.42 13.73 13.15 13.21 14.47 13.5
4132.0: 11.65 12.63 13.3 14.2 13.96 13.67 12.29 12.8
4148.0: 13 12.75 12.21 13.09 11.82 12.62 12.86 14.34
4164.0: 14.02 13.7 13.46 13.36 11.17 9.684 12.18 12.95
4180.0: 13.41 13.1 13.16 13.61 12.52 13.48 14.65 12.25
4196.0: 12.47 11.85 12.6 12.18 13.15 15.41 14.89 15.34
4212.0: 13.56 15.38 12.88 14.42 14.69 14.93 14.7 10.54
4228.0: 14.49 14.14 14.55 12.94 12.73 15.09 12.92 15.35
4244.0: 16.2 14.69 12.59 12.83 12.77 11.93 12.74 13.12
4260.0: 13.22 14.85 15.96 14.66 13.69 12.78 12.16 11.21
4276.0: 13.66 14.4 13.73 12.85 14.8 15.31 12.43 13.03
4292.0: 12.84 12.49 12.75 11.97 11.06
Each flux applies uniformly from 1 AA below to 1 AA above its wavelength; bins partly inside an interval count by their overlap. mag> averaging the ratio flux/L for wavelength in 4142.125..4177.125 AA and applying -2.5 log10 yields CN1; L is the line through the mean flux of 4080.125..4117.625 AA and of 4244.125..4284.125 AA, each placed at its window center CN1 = 0.09 mag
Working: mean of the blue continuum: 13.9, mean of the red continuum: 13.5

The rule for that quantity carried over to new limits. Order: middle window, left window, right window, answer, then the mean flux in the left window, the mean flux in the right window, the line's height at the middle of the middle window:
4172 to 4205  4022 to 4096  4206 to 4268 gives 0.10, 13.4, 14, 13.8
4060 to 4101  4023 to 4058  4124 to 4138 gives -0.06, 12.9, 13.2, 13.1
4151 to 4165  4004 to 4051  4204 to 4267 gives 0.05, 13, 14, 13.6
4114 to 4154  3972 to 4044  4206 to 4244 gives 0.03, 12.5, 14.2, 13.5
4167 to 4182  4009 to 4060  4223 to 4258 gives 0.09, 13.2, 13.6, 13.5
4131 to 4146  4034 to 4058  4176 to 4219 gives 0.02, 13.2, 13.5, 13.4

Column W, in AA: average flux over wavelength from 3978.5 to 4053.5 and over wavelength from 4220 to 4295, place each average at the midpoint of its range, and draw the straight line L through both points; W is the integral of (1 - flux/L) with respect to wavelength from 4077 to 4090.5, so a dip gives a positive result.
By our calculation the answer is -0.6 AA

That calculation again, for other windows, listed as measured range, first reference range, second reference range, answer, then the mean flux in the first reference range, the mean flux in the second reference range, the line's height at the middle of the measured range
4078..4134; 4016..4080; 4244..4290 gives -1.5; 13.3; 13.5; 13.3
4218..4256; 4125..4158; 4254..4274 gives -1.1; 13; 13.5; 13.4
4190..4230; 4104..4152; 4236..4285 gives -0.5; 13.3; 13.7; 13.5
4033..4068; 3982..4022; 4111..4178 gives -1.3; 13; 13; 13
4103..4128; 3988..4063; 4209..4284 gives -0.3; 13.2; 13.8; 13.4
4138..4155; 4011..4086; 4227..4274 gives 0.5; 13.3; 13.7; 13.5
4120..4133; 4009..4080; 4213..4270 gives 0.3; 13.3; 13.9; 13.6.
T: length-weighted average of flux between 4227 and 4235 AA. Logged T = 14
